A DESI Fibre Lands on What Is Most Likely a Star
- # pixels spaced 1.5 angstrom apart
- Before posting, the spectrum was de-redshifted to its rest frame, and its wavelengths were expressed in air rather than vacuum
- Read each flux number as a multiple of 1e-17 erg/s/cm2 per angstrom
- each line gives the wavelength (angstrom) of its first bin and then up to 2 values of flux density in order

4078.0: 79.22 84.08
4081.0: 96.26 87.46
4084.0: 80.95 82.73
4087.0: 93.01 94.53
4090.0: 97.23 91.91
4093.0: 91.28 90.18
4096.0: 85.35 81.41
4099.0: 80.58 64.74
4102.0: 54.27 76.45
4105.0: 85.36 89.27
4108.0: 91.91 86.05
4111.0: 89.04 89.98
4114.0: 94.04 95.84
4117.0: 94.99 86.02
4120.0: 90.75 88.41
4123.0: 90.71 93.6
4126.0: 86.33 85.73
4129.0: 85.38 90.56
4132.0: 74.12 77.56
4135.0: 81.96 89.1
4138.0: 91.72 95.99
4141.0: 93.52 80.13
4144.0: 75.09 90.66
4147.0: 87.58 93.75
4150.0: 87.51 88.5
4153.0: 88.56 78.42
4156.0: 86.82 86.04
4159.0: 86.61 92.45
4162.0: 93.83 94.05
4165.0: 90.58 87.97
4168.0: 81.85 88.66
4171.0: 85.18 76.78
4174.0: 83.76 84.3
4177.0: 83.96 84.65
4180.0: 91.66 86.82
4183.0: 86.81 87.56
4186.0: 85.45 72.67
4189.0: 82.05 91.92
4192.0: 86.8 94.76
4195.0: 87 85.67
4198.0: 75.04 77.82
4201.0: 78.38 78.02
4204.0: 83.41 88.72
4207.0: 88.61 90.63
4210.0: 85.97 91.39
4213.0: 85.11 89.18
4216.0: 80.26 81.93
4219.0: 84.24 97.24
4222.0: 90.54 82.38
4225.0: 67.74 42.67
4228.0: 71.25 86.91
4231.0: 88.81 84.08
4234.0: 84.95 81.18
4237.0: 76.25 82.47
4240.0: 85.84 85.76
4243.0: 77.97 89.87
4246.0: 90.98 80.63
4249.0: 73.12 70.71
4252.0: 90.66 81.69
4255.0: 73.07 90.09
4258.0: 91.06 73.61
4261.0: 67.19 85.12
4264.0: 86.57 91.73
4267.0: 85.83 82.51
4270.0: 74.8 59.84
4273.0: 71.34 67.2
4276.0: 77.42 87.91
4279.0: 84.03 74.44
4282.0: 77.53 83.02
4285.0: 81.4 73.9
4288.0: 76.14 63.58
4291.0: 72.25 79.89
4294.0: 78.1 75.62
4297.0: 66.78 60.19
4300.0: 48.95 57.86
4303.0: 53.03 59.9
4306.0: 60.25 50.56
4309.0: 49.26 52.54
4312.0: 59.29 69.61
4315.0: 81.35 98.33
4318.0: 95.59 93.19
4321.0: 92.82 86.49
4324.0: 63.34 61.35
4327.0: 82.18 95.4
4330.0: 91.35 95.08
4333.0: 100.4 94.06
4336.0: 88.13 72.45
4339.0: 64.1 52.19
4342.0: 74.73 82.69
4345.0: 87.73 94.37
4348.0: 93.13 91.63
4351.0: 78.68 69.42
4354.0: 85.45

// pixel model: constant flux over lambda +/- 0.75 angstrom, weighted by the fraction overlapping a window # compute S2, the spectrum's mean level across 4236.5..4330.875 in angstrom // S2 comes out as 76.2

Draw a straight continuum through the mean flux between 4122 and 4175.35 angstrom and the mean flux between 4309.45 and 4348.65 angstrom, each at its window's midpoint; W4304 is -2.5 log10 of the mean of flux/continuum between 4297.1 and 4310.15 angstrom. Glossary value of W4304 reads 0.43 mag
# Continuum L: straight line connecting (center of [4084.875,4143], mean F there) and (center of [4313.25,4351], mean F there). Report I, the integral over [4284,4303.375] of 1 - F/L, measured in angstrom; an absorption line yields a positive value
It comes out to 3.6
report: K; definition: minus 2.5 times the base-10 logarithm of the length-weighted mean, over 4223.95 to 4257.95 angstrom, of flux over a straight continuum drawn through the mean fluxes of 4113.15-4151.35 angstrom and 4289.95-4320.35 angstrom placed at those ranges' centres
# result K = -0.06 mag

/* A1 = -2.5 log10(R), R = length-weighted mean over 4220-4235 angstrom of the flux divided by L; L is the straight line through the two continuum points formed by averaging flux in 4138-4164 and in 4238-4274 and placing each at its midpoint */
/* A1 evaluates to 0.05 mag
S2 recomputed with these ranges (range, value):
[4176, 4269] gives 83.2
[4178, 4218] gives 85.1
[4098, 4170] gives 86.5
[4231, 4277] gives 80.6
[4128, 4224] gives 86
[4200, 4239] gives 82.4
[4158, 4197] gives 86.7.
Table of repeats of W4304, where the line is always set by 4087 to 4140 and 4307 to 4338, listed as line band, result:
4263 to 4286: 0.03 mag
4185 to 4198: -0.01 mag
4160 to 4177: -0.03 mag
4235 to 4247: -0.02 mag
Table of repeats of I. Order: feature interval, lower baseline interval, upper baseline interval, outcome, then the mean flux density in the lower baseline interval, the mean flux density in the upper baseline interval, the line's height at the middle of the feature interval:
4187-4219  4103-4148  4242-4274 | -0.5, 87.7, 80.3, 83.4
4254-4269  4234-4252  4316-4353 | -0.1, 81.9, 84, 82.3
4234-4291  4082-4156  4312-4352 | 3.2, 86.5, 83.3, 84.4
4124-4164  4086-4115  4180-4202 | -1.0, 85.7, 84.4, 85.1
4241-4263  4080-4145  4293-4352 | -0.6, 86.6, 75.7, 79.3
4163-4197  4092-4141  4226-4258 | -1.1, 86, 81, 83.5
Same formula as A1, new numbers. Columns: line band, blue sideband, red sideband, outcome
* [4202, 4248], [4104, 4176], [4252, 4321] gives -0.04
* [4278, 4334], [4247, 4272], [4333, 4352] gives 0.09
